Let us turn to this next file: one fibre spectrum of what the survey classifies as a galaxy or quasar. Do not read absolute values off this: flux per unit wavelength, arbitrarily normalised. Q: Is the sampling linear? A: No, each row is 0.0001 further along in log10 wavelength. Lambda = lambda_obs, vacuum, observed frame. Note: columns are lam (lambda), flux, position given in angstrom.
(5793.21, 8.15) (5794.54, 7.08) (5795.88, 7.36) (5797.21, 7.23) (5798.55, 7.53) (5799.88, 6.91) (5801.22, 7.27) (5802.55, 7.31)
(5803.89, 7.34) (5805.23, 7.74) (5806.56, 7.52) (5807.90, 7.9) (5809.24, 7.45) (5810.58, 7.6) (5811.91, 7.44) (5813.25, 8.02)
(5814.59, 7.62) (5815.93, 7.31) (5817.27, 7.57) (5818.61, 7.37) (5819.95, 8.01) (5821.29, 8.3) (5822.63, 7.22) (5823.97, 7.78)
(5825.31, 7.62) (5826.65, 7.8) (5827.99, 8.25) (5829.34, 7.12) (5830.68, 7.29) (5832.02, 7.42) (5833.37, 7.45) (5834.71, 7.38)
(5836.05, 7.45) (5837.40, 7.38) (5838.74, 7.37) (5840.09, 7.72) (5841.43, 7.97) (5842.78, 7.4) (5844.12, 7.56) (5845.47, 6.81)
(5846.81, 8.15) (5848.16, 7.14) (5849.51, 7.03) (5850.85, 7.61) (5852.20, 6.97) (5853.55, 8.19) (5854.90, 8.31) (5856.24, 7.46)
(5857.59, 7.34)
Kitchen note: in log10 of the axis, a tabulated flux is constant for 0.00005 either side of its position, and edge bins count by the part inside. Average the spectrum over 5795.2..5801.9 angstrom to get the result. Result 7.26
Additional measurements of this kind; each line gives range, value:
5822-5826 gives 7.55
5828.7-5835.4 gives 7.34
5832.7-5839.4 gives 7.41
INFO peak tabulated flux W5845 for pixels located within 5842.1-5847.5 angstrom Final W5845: 8.15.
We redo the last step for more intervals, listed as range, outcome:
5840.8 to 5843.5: 7.97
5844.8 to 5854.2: 8.19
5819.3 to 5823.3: 8.3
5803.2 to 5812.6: 7.9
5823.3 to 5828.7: 8.25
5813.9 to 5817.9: 7.62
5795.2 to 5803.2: 7.53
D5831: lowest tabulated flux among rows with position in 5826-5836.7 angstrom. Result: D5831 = 7.12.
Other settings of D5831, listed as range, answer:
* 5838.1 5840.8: 7.37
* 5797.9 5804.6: 6.91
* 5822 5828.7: 7.22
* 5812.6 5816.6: 7.31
